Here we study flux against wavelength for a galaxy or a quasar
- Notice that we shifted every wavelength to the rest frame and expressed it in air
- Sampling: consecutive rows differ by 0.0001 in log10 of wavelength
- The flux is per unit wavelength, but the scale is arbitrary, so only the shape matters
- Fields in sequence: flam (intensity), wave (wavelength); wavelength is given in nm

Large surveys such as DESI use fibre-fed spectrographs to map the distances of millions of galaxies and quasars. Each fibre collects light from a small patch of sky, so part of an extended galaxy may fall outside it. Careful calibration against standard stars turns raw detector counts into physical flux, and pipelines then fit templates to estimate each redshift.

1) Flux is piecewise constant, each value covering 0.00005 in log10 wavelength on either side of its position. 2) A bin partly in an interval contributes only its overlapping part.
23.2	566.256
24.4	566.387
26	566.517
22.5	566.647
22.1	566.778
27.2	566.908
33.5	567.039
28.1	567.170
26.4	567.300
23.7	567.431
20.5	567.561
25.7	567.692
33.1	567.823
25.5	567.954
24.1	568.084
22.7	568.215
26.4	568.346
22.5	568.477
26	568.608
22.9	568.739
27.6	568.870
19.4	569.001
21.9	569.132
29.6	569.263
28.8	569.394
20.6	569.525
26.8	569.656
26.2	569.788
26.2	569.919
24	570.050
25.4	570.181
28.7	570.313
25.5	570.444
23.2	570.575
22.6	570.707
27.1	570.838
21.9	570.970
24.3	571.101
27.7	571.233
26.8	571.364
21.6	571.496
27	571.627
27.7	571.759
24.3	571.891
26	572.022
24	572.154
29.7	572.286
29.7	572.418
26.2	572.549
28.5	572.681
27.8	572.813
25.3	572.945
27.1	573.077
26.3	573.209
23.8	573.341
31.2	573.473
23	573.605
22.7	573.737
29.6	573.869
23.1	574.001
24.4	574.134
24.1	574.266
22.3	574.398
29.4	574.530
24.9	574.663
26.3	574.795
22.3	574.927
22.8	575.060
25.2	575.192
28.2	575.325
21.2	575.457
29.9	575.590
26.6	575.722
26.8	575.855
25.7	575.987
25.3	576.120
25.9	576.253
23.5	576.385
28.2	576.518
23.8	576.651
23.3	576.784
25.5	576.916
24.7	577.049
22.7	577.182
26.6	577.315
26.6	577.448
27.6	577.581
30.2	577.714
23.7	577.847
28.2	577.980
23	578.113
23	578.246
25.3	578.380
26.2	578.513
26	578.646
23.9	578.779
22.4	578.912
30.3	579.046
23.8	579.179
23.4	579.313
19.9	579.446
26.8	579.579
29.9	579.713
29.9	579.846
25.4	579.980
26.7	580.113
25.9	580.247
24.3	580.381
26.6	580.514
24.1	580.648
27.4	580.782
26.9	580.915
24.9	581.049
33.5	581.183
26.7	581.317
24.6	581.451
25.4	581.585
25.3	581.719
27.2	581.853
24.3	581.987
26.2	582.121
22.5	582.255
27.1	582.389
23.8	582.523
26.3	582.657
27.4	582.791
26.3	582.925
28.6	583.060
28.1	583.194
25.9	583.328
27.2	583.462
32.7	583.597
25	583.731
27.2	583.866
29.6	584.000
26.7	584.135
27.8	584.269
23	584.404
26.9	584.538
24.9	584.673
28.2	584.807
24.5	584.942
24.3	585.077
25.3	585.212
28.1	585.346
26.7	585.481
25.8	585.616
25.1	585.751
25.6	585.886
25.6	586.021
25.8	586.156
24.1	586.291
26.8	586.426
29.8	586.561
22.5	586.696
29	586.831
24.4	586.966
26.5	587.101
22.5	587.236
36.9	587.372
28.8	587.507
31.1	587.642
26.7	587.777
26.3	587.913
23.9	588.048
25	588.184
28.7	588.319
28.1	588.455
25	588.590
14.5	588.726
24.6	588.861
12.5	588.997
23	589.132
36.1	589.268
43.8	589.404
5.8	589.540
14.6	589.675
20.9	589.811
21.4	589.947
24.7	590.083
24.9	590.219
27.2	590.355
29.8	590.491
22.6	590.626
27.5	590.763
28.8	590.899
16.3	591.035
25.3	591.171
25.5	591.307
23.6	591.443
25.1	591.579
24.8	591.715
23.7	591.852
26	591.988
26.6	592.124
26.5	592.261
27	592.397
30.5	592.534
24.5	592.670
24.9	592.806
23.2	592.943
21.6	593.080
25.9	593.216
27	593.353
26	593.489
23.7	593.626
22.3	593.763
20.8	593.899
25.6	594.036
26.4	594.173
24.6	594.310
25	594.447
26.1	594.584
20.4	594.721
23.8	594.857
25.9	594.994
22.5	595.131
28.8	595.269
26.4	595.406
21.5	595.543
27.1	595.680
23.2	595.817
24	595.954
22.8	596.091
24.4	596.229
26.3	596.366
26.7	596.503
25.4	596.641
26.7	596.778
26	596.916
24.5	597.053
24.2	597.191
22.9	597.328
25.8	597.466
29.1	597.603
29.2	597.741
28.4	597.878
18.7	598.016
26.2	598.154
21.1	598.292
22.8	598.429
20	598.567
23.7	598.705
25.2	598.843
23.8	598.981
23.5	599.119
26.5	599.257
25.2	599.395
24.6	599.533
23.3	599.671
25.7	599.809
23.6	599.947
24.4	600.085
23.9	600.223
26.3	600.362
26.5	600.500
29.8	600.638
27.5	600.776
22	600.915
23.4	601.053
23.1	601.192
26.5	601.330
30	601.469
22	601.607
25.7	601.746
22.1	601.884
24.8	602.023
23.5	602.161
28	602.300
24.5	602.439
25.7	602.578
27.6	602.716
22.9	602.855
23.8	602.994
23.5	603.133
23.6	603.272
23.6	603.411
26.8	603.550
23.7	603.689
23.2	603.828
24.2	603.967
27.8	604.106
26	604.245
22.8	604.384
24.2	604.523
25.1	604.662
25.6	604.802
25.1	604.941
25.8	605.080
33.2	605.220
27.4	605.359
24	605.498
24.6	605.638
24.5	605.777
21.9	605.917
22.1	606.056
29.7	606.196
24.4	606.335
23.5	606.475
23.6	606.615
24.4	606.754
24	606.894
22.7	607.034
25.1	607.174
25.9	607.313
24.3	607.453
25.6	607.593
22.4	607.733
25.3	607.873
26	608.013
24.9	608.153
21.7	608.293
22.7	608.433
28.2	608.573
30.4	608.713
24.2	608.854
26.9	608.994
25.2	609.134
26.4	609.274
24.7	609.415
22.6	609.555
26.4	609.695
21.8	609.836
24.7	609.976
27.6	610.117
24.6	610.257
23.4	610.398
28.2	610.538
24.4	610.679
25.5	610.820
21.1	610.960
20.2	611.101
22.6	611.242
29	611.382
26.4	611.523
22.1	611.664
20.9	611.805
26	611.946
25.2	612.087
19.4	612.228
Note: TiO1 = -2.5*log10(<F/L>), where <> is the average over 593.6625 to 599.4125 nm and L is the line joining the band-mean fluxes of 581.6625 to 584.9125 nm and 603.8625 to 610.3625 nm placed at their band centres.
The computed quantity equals 0.05 mag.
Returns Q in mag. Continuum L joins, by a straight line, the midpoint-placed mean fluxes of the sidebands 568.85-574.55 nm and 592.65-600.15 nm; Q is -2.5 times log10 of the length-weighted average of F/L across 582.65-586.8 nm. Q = -0.06 mag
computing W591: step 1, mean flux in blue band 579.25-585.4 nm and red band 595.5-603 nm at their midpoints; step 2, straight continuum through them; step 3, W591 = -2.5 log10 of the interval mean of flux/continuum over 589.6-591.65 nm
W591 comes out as 0.08 mag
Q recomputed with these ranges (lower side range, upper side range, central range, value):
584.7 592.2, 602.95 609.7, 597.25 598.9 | 0.03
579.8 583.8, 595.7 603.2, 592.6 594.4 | 0.05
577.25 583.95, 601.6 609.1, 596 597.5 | 0.02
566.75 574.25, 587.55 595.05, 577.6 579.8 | -0.01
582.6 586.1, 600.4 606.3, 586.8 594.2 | 0.05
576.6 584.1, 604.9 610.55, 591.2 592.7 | -0.01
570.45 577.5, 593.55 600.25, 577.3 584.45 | -0.04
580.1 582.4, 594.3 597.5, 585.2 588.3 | -0.05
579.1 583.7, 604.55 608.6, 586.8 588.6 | -0.06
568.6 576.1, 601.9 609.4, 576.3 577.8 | -0.01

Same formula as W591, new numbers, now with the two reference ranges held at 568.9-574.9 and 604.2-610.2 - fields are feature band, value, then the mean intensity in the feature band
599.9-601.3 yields 0.00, 25.1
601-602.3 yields 0.02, 24.8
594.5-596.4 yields 0.03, 24.5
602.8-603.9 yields 0.05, 23.9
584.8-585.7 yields -0.02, 26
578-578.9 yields 0.04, 24.6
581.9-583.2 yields -0.02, 26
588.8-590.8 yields 0.06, 23.9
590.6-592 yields 0.04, 24.5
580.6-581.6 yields -0.06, 26.8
